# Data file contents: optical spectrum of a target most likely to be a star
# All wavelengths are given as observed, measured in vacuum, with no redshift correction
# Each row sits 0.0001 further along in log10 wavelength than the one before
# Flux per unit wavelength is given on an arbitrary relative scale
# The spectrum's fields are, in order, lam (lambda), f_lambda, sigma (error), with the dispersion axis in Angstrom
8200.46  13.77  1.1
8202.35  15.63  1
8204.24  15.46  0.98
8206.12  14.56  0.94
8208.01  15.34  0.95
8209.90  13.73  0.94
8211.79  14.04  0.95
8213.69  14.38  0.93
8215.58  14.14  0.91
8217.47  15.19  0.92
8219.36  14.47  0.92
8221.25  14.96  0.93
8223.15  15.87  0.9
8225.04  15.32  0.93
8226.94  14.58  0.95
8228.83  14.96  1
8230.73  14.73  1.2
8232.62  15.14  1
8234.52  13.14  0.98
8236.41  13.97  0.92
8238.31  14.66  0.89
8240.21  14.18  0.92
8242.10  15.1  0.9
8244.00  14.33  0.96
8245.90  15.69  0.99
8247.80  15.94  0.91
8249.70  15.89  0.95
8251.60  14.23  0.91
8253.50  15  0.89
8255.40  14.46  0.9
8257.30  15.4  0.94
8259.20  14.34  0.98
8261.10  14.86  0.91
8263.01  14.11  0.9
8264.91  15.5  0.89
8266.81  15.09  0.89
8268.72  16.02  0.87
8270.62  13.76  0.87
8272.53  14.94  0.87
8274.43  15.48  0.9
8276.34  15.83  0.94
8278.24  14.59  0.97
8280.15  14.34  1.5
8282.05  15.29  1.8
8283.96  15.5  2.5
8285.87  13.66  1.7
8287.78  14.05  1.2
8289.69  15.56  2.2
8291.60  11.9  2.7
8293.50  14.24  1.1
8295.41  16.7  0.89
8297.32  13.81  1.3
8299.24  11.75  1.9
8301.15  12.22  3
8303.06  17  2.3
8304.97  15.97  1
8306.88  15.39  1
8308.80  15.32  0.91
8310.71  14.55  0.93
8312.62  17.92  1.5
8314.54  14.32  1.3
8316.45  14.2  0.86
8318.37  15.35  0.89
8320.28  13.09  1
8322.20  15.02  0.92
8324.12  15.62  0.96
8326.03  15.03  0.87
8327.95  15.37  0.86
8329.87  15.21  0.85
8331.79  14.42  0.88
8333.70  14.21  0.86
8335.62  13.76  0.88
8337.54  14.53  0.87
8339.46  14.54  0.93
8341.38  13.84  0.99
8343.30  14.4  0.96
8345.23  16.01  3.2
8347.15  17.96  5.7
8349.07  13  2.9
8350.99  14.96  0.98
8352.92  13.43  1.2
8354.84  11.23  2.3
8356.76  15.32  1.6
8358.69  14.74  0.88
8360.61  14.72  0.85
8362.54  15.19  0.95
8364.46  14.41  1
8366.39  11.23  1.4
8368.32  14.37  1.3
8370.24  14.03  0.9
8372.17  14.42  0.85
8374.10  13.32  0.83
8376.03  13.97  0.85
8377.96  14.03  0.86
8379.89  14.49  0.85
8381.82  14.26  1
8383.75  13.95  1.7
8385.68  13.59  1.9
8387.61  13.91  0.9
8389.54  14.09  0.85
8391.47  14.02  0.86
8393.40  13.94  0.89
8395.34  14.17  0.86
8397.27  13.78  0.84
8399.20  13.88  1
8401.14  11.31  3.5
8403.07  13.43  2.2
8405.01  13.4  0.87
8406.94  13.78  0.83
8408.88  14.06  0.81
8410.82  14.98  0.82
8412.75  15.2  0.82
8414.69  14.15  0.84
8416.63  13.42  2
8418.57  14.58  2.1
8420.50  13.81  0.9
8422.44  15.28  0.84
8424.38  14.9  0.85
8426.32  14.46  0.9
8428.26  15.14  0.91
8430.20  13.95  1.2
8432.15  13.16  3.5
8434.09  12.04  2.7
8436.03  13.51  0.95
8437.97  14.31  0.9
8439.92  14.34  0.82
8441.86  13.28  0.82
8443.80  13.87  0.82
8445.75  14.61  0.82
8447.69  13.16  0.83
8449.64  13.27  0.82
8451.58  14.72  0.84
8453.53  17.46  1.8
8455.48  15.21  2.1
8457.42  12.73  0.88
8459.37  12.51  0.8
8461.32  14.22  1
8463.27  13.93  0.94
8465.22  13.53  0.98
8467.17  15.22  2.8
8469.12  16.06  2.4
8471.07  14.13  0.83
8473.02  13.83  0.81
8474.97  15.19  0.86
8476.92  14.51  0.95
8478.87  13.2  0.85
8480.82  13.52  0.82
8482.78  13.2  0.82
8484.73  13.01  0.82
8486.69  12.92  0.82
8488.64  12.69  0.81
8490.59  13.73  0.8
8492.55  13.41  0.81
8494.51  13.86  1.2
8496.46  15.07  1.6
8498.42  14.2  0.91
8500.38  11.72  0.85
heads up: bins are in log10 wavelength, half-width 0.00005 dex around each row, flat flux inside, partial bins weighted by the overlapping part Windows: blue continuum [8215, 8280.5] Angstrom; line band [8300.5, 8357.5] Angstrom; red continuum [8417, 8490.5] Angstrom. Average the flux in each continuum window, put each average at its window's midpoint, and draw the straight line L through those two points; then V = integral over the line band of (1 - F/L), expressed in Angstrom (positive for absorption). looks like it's -0.95 Angstrom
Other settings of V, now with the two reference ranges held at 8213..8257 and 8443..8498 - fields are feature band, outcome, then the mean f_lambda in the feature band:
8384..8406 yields 1.0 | 13.6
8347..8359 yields 0.3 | 14.1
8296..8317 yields -0.3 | 14.8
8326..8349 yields -0.6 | 14.9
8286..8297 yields 0.2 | 14.4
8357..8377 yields 0.4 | 14.1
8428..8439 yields 0.4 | 13.6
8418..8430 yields -0.4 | 14.7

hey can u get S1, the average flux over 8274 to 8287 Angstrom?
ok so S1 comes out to 14.9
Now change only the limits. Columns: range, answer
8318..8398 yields 14.3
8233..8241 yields 14.1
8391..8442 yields 13.9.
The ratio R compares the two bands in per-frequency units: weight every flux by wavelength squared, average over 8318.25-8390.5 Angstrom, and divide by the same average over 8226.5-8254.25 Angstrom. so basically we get 1.0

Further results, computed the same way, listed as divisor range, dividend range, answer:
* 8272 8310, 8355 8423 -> 0.98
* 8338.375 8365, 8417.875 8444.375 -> 0.98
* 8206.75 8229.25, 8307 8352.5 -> 1.04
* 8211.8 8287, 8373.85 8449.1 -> 0.98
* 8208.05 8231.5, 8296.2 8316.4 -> 1.03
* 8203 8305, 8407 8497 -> 1.00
